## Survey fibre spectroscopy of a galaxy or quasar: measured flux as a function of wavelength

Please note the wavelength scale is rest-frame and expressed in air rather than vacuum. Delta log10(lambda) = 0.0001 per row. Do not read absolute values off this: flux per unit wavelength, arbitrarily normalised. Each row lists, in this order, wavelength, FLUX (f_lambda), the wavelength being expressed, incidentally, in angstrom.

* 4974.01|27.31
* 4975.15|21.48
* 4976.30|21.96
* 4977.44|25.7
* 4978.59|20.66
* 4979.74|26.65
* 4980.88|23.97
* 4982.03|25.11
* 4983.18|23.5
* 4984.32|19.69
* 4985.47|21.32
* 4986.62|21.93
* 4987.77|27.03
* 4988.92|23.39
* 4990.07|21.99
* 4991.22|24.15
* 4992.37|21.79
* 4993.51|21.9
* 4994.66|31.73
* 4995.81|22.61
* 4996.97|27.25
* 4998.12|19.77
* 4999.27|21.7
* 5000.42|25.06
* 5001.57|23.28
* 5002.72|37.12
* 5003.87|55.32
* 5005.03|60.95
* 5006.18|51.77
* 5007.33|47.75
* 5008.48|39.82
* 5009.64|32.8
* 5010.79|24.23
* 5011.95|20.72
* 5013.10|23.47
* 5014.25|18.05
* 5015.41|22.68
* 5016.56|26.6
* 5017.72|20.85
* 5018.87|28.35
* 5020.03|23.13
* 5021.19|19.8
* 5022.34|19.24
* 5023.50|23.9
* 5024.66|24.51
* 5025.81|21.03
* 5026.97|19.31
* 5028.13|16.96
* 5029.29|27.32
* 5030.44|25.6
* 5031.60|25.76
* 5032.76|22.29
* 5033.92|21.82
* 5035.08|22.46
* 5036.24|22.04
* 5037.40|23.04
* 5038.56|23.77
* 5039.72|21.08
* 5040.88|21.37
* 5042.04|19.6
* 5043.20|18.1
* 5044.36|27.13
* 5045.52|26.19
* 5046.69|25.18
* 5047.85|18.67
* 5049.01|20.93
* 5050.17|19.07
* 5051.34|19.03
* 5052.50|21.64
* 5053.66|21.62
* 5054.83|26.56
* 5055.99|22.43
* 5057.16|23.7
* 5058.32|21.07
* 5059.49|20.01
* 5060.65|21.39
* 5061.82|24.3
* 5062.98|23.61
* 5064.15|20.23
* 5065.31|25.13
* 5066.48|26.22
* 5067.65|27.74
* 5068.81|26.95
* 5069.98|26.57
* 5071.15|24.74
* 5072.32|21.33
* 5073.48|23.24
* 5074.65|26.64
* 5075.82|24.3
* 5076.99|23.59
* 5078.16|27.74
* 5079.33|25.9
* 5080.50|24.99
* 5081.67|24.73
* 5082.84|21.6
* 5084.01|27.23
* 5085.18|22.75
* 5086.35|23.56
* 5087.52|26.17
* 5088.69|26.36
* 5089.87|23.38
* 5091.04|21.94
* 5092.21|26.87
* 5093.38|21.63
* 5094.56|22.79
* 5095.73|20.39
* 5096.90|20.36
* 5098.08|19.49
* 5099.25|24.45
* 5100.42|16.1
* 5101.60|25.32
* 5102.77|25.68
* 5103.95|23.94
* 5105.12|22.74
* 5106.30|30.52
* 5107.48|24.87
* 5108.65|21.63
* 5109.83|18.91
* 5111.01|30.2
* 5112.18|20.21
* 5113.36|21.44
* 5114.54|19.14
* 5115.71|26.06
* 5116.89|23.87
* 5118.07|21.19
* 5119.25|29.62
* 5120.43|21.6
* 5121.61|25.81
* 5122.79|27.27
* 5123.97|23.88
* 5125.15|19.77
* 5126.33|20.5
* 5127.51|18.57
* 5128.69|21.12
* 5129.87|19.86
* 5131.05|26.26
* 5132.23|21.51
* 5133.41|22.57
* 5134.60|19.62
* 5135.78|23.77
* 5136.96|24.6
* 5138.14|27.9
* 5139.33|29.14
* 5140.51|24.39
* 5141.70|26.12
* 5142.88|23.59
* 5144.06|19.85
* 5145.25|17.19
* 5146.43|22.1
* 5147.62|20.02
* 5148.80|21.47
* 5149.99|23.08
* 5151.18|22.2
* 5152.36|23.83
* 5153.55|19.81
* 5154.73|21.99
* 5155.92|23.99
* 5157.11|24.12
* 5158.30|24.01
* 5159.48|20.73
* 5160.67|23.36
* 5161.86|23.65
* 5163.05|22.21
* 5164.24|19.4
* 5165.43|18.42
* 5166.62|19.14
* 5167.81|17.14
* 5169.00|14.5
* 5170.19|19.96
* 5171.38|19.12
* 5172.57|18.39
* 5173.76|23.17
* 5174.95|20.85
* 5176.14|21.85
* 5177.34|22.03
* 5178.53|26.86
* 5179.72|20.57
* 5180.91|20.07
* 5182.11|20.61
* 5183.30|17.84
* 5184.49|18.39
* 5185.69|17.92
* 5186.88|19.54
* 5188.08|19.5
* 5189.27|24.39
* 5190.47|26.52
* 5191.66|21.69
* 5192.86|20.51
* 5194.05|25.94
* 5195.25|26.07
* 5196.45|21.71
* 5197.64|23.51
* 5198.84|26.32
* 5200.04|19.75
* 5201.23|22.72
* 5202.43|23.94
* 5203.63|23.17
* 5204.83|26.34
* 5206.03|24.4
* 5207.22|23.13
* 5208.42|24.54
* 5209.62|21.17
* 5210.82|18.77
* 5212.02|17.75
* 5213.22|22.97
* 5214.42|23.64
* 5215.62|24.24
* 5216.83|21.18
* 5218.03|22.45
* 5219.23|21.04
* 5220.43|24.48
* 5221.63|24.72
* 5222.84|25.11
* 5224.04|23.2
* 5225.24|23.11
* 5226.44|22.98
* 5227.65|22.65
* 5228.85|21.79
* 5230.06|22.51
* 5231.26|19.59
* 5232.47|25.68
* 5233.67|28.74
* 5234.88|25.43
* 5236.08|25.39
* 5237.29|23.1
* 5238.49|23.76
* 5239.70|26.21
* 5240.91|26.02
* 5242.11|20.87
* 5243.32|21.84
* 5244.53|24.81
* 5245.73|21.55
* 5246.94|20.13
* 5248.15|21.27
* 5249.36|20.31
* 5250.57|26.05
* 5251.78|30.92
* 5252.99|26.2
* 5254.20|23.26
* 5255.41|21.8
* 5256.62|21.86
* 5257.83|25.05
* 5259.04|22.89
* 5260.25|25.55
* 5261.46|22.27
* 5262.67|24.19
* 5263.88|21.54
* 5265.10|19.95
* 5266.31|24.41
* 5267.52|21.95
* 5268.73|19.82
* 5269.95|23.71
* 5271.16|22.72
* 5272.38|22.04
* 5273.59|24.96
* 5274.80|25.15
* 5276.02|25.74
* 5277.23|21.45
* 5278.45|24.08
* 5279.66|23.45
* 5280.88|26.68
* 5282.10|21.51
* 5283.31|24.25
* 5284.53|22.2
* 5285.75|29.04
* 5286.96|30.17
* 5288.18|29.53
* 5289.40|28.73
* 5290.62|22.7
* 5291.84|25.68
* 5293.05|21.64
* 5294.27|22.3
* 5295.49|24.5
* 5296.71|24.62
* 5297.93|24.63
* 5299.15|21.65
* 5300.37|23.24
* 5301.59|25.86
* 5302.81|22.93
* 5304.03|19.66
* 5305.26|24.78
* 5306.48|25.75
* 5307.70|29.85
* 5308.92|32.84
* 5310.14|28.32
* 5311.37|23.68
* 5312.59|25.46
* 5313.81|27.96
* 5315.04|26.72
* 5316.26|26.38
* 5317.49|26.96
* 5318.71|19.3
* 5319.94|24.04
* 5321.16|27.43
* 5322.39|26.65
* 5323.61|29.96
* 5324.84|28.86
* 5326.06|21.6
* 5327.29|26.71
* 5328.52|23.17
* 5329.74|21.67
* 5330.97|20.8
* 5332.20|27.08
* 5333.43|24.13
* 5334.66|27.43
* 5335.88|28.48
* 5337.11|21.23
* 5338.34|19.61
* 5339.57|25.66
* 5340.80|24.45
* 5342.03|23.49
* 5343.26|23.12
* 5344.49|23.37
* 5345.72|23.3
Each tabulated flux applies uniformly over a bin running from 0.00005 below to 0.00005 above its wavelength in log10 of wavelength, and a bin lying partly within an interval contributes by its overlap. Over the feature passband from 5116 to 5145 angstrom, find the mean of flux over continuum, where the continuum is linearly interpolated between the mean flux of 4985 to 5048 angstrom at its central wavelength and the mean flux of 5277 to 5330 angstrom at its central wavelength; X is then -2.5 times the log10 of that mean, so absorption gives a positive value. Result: 0.10 mag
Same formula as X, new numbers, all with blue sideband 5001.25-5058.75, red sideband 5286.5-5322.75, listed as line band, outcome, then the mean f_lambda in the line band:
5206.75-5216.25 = 0.16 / 22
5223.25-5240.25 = 0.07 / 23.9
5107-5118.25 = 0.13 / 22.8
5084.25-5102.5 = 0.13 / 22.9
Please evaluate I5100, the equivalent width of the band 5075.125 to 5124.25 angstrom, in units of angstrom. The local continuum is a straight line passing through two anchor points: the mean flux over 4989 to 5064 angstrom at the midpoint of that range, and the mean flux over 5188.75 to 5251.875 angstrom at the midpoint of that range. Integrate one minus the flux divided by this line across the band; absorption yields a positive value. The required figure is 1.36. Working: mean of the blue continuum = 25.2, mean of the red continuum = 23.3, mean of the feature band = 23.8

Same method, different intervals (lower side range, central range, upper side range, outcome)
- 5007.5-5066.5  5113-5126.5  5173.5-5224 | -0.4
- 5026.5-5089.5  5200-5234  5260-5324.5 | 1.9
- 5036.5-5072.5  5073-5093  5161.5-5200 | -2.0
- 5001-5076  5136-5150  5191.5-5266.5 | 0.5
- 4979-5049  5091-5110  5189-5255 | 1.4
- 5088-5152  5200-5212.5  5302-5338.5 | 0.8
